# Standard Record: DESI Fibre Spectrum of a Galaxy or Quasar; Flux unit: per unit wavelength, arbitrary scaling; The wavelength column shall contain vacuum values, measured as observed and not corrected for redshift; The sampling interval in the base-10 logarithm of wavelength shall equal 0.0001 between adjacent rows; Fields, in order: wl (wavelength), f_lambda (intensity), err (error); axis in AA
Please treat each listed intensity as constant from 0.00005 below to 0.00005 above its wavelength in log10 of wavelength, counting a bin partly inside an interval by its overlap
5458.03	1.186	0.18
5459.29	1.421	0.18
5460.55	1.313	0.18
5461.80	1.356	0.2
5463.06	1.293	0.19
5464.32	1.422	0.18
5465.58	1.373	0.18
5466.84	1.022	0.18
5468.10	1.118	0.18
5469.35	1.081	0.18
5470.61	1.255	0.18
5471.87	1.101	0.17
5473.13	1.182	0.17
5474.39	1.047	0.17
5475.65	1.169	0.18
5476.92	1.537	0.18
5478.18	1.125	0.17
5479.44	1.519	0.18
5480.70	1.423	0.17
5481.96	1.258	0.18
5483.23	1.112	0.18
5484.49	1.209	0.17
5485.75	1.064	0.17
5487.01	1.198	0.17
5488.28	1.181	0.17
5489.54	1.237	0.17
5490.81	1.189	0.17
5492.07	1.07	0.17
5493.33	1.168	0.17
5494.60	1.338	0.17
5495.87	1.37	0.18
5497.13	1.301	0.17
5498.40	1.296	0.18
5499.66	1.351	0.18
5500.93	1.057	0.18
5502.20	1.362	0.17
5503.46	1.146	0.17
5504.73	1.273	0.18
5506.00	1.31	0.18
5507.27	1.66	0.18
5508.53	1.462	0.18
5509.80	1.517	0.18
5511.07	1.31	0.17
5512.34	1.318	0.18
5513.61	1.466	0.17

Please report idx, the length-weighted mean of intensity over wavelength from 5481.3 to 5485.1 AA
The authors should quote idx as 1.19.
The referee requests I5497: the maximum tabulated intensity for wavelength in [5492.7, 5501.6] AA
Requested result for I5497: 1.37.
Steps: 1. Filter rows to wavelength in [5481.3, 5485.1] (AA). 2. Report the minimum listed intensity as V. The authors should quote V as 1.112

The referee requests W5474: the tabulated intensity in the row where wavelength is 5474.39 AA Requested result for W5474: 1.047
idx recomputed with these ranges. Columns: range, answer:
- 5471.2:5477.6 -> 1.21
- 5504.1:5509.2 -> 1.43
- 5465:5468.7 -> 1.17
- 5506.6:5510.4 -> 1.55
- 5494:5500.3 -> 1.33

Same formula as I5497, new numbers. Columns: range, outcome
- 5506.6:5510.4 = 1.66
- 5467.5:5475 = 1.255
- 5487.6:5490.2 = 1.237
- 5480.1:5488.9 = 1.423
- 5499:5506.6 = 1.362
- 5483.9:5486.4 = 1.209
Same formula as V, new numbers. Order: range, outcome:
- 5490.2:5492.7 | 1.07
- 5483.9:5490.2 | 1.064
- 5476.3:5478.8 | 1.125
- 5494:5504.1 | 1.057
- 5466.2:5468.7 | 1.022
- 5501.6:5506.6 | 1.146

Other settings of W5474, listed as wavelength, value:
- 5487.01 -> 1.198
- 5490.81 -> 1.189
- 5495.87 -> 1.37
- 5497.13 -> 1.301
